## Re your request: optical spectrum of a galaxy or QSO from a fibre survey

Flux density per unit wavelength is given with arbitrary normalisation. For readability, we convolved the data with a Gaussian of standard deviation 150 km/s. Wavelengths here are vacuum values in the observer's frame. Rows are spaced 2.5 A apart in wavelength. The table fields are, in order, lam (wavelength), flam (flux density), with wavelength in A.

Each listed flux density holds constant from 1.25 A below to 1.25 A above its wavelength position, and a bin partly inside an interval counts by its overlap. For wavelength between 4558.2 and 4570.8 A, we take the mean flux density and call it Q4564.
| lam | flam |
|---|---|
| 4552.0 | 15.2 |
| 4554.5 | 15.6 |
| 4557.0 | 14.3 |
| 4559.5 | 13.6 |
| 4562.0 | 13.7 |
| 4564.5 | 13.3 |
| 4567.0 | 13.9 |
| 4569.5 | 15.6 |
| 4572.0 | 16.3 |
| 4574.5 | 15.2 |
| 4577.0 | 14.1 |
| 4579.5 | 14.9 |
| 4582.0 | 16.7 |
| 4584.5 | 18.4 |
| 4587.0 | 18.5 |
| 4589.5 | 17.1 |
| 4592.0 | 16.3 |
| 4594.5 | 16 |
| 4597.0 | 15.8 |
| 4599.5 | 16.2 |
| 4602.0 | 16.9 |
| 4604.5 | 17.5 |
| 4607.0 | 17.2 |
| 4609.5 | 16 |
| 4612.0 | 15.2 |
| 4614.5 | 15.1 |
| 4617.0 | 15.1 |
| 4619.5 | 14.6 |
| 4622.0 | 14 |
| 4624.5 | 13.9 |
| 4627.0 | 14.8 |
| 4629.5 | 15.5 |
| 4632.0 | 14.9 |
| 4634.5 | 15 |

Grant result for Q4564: 14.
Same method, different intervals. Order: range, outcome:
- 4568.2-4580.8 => 15.2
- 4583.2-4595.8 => 17.3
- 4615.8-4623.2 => 14.6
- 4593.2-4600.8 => 16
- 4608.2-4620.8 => 15.2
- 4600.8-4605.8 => 17.2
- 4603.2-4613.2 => 16.5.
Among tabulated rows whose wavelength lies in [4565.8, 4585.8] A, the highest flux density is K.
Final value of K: 18.4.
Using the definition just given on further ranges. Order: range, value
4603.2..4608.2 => 17.5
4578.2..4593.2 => 18.5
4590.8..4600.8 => 16.3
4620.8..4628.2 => 14.8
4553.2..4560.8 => 15.6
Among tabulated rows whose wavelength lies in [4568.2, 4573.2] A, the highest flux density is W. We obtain 16.3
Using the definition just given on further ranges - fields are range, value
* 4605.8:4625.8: 17.2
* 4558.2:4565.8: 13.7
